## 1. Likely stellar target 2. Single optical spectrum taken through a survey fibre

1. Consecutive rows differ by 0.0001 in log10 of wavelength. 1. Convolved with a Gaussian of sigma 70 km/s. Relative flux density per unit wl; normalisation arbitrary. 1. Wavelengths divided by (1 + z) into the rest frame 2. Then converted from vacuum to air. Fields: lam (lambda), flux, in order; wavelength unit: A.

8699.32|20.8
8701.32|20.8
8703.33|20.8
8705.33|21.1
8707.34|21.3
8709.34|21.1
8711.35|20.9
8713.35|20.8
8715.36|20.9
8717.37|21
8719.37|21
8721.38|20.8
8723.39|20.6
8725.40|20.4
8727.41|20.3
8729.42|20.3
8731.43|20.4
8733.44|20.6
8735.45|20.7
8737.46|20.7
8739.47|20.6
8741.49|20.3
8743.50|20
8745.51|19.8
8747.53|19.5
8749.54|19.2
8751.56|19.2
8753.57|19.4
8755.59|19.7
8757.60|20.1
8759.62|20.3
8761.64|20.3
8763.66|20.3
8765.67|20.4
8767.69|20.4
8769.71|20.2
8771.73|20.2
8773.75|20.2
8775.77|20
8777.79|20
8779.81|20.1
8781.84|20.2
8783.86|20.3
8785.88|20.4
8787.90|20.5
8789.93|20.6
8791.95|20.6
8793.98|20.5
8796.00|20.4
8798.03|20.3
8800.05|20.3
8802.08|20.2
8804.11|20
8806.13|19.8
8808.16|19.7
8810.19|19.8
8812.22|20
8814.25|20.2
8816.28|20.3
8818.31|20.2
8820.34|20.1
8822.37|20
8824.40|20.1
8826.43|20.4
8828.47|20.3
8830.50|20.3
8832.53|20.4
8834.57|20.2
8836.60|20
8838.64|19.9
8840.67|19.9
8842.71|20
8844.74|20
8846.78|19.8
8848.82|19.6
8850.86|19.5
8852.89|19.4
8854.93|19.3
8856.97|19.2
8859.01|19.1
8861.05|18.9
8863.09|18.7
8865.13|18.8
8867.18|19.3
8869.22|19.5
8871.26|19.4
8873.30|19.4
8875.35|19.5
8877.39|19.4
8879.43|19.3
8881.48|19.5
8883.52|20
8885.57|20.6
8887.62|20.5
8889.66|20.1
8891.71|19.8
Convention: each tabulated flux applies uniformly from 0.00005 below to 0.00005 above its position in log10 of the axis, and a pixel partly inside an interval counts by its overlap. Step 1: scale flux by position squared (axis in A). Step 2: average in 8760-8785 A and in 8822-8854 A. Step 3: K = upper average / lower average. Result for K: 1.0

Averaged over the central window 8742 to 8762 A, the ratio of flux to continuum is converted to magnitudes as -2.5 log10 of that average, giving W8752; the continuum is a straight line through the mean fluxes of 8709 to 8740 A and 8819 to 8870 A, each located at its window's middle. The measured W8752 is 0.04 mag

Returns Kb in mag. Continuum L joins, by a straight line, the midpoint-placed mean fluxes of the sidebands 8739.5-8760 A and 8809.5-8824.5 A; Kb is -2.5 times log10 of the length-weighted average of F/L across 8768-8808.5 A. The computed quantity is -0.02 mag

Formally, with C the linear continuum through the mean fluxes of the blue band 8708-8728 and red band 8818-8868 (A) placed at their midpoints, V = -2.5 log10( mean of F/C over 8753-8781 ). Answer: 0.01 mag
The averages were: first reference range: 20.8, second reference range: 19.7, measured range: 20.1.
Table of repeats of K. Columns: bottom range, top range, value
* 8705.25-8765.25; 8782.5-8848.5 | 1.01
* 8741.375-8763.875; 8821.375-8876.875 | 1.01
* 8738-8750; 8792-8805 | 1.03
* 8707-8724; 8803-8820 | 0.98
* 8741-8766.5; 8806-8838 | 1.03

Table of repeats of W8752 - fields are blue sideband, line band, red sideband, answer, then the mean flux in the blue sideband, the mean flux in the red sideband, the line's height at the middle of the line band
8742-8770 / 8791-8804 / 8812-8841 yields -0.015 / 19.9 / 20.2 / 20.1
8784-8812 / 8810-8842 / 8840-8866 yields -0.018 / 20.2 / 19.4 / 19.8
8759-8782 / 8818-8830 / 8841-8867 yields -0.028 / 20.2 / 19.4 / 19.7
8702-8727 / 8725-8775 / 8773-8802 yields 0.025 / 20.9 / 20.3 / 20.6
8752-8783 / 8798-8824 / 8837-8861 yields -0.013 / 20.1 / 19.6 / 19.8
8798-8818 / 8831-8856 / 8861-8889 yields -0.004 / 20.1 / 19.5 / 19.8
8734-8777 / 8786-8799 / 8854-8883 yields -0.036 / 20.1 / 19.2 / 19.8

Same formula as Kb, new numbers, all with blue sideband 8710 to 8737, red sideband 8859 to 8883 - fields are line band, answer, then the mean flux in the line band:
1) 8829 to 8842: -0.03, 20.1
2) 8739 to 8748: 0.02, 20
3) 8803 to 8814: 0.00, 19.9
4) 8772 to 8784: 0.00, 20.1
